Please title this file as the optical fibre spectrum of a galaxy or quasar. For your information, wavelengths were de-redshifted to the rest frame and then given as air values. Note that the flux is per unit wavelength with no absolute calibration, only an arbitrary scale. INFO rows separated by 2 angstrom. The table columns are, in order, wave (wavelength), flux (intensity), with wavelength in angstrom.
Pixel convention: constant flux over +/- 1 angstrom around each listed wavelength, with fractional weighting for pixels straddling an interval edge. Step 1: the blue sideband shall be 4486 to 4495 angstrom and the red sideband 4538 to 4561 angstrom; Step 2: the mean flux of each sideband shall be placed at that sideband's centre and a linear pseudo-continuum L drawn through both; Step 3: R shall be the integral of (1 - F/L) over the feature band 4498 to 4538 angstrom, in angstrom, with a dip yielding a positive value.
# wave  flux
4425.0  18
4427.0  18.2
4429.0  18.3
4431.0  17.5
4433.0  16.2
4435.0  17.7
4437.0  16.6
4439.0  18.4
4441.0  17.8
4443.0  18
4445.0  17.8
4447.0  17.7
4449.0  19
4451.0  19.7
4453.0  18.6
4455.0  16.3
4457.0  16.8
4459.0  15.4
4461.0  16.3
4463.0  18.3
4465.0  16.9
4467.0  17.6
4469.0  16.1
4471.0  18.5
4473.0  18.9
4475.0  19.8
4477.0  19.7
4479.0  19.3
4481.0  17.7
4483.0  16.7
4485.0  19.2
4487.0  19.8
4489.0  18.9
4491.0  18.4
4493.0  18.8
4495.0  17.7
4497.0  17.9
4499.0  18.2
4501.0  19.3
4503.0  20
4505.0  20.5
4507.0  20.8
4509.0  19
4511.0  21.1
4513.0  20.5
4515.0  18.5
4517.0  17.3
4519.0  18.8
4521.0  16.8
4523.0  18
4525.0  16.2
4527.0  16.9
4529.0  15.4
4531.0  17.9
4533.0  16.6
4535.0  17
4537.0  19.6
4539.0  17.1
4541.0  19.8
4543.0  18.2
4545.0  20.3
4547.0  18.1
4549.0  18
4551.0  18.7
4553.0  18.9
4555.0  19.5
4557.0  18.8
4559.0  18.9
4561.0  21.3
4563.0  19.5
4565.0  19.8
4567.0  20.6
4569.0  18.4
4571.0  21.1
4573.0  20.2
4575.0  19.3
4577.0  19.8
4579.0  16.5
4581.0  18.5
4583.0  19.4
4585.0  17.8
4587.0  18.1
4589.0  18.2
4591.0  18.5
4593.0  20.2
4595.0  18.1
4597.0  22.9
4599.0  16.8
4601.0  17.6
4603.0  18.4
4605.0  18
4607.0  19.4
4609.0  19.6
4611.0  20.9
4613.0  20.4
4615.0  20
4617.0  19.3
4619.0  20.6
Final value 0.9 angstrom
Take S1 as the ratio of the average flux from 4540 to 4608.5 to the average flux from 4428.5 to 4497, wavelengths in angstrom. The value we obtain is 1.1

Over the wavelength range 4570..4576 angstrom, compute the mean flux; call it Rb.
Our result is 20.2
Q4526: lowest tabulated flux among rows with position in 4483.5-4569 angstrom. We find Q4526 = 15.4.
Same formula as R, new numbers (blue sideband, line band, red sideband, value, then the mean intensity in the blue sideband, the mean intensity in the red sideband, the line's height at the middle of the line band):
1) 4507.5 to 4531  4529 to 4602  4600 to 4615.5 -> -0.5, 18.1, 19.3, 18.7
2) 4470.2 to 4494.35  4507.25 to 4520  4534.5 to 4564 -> -0.3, 18.8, 18.9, 18.9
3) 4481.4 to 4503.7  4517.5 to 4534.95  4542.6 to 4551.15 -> 1.5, 18.6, 18.7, 18.6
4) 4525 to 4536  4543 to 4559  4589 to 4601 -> -1.3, 16.7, 19.1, 17.5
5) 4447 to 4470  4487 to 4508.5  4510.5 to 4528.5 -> -1.5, 17.4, 18.1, 17.8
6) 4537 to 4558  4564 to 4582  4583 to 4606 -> -0.6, 18.8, 18.6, 18.7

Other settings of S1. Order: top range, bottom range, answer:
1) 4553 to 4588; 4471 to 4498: 1.03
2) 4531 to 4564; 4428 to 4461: 1.07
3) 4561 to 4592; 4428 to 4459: 1.08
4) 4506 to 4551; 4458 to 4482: 1.02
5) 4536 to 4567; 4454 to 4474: 1.12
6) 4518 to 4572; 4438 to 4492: 1.03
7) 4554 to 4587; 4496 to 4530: 1.04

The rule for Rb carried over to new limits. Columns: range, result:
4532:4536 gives 16.8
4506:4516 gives 20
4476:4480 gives 19.5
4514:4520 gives 18.2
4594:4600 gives 19.3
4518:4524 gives 17.9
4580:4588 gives 18.5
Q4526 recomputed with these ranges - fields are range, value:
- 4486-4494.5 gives 18.4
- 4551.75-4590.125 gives 16.5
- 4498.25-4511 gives 18.2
